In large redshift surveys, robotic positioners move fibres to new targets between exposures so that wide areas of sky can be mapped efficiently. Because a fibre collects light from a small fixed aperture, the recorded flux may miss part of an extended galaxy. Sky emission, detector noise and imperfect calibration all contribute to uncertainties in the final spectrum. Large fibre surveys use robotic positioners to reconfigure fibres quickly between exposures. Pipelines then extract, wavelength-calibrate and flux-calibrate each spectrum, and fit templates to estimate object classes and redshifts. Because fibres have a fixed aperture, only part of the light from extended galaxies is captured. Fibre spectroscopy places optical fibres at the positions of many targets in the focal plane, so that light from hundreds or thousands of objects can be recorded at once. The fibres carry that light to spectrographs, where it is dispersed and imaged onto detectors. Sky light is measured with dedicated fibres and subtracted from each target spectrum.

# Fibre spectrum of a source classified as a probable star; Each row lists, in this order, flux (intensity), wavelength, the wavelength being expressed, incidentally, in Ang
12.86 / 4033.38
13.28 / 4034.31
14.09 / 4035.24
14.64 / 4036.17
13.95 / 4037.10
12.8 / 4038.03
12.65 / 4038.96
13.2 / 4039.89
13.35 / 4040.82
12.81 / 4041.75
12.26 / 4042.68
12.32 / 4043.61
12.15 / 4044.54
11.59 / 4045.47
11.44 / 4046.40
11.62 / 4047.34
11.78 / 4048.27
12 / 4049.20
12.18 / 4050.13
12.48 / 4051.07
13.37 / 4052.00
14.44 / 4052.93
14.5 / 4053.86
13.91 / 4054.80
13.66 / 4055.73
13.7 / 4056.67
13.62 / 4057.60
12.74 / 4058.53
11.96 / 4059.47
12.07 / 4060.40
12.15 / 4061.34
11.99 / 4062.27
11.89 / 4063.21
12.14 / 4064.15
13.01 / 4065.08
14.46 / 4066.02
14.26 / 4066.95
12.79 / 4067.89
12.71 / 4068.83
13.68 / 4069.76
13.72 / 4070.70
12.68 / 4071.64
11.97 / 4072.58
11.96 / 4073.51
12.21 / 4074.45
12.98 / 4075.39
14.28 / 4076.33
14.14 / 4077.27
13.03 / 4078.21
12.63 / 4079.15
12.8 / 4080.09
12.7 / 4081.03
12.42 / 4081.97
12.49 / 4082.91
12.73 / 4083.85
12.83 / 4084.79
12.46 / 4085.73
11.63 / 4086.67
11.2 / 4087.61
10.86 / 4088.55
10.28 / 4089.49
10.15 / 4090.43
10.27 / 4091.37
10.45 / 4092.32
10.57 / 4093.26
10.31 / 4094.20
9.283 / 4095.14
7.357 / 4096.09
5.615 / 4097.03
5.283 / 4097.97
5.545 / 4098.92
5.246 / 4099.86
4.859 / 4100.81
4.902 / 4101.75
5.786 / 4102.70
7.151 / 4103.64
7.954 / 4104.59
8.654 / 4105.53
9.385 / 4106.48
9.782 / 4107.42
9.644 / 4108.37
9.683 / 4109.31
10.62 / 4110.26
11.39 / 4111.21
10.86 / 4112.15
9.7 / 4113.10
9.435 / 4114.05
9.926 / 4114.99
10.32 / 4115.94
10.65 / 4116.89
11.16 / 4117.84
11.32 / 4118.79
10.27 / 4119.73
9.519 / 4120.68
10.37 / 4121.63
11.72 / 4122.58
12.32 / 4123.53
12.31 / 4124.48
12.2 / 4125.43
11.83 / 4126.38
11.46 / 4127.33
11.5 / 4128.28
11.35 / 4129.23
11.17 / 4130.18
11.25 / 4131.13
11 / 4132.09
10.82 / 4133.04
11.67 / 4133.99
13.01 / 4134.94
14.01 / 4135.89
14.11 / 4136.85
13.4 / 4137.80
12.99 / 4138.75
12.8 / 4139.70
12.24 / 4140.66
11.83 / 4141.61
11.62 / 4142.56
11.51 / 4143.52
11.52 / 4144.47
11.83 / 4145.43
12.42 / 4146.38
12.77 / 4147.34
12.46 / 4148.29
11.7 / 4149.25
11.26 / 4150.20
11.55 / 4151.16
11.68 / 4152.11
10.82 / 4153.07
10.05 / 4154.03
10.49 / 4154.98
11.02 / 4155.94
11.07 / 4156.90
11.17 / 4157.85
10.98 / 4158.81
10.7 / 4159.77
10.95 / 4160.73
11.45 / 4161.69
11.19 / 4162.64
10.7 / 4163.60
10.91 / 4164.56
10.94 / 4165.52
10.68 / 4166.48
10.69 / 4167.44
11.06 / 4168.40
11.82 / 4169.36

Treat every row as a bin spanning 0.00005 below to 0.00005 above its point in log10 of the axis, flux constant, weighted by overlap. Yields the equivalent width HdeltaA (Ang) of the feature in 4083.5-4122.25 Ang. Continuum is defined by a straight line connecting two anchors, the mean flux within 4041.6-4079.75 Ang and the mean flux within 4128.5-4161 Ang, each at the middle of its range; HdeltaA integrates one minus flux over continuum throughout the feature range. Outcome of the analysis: 9.1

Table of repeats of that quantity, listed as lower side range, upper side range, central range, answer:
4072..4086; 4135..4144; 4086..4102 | 5.28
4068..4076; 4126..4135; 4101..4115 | 3.58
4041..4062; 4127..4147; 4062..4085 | -0.71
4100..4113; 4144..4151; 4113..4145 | -3.65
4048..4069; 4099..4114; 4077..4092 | -2.18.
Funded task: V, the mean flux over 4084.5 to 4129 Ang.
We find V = 9.7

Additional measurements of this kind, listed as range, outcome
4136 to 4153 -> 12.2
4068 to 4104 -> 10.6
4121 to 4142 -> 12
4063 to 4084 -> 13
